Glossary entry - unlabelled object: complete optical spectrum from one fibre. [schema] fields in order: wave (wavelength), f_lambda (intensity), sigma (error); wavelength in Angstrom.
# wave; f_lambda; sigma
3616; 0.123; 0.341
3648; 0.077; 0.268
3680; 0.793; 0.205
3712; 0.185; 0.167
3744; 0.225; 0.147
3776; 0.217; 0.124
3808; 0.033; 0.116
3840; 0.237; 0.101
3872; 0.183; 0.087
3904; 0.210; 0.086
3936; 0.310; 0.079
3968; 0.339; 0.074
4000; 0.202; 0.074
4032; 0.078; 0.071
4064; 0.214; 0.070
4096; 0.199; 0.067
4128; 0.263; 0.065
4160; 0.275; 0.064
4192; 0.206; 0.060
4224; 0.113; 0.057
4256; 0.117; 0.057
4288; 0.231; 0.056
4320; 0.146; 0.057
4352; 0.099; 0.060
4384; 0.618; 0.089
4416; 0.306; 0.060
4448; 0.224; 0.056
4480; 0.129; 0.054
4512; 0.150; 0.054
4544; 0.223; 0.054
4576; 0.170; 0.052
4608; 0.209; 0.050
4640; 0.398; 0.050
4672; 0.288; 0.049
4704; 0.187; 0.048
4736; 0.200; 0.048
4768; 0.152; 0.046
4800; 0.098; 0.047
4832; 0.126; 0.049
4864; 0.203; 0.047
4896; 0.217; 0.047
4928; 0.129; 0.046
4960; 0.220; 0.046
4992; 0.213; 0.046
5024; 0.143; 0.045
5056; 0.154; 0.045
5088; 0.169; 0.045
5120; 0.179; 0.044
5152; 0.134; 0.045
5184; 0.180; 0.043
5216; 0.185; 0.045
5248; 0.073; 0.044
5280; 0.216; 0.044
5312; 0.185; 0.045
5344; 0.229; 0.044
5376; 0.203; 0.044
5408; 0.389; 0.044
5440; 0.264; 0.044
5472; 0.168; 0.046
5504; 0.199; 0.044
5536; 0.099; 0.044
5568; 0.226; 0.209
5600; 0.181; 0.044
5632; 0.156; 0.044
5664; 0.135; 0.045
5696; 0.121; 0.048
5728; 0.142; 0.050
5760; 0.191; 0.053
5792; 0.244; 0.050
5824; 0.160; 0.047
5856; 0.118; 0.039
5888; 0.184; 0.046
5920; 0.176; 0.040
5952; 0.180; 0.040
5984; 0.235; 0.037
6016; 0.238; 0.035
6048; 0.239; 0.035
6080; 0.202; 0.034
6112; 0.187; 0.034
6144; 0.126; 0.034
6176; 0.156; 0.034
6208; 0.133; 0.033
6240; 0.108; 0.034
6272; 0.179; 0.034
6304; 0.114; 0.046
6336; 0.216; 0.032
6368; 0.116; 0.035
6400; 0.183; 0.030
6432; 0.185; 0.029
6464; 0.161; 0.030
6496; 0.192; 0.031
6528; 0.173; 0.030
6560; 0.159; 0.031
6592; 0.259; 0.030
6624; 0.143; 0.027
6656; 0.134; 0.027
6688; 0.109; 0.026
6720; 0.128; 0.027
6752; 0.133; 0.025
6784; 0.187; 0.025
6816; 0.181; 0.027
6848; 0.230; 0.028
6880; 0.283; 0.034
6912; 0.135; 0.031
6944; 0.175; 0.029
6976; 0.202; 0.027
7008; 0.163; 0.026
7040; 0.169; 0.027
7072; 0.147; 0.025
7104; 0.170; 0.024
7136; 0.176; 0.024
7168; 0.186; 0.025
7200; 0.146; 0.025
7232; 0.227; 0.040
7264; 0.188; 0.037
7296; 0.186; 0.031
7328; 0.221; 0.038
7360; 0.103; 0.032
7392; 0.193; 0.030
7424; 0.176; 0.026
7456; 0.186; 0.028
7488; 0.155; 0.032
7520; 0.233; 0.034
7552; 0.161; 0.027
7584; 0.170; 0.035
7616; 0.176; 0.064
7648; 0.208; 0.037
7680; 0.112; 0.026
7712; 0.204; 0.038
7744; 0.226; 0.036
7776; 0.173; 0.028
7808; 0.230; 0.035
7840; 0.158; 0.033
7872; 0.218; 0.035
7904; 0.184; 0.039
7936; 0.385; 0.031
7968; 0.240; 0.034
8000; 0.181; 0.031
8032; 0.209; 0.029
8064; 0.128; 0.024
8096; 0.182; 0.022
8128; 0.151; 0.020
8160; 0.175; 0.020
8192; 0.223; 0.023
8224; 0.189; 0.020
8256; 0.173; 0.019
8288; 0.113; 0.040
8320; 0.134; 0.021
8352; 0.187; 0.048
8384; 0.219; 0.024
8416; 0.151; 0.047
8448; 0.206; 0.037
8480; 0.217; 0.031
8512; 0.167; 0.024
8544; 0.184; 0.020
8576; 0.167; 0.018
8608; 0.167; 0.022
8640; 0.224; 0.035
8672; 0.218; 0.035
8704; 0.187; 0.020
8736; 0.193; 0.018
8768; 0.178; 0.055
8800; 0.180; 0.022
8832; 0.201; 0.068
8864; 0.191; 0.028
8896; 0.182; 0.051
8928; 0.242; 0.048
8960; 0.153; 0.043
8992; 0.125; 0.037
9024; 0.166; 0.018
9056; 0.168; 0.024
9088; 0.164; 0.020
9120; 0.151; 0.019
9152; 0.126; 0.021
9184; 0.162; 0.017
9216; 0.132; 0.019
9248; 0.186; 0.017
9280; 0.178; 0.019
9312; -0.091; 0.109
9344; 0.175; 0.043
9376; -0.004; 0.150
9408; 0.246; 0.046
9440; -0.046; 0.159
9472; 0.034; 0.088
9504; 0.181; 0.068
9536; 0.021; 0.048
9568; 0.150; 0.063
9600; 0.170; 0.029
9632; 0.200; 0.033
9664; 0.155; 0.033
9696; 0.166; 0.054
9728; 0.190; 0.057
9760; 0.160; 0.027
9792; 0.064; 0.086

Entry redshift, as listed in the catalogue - 1.84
